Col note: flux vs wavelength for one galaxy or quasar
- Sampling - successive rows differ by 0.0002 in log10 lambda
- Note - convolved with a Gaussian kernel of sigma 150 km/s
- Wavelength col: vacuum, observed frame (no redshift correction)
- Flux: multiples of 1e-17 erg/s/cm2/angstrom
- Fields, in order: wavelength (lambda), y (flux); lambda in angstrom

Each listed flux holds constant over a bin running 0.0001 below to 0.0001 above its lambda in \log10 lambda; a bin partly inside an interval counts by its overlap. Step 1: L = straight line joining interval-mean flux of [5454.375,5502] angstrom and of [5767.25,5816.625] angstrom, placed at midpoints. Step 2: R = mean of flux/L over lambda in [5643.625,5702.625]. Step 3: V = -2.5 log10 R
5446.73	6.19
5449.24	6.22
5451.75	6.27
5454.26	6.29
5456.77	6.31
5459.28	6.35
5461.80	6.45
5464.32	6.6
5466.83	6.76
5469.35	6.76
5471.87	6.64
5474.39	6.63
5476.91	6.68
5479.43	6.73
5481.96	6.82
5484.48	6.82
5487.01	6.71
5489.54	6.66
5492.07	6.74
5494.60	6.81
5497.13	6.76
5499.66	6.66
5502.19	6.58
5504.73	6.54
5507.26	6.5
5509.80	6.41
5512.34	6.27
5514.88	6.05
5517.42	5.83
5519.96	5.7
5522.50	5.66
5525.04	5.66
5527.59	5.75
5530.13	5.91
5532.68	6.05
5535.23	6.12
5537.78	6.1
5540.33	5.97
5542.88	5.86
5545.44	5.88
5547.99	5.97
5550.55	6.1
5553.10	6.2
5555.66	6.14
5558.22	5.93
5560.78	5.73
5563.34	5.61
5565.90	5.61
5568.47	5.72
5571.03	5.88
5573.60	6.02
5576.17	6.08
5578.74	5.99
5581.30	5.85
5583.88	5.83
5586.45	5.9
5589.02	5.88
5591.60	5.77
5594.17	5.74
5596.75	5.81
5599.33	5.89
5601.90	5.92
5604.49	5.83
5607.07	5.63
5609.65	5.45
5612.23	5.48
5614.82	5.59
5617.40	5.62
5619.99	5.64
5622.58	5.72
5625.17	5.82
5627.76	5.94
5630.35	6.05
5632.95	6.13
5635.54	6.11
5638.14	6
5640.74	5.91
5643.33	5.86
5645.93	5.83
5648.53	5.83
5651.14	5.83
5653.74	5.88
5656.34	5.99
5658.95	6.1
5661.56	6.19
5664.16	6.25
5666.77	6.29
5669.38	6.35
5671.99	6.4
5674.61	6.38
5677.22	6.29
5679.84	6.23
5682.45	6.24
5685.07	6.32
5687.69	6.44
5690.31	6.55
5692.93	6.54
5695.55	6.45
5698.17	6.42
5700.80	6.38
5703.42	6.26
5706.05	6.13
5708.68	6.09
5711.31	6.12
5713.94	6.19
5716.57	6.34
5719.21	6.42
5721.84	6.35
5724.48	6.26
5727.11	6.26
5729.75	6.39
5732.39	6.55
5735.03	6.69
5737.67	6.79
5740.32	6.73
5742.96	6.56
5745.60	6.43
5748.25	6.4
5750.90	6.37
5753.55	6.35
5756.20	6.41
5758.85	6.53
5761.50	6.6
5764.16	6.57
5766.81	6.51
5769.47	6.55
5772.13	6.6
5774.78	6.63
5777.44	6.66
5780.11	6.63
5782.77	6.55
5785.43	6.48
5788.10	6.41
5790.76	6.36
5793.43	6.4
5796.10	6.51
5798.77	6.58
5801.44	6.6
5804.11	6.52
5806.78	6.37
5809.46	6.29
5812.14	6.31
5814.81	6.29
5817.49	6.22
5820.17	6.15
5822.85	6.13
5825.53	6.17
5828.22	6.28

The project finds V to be 0.05 mag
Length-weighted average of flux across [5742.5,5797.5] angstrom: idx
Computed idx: 6.5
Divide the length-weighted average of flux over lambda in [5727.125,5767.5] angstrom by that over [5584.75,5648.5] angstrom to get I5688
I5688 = 1.1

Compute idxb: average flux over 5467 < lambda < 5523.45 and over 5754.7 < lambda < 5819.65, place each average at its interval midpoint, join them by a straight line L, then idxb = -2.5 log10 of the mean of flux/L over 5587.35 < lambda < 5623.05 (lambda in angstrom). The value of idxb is 0.14 mag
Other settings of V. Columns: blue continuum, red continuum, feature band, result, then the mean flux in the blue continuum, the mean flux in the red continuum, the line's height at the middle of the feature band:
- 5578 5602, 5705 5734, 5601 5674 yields 0.017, 5.85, 6.29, 6.01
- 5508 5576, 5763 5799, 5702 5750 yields 0.001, 5.93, 6.53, 6.39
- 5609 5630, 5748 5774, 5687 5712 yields -0.035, 5.68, 6.5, 6.14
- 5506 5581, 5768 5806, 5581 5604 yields 0.042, 5.95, 6.53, 6.07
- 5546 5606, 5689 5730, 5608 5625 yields 0.078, 5.89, 6.32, 6.02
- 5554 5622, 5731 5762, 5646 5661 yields 0.031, 5.79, 6.53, 6.1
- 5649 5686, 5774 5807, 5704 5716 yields 0.026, 6.19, 6.52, 6.3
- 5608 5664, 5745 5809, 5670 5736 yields -0.032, 5.86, 6.5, 6.17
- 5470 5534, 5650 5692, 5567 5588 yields 0.074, 6.39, 6.24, 6.32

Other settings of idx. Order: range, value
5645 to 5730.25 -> 6.24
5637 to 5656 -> 5.88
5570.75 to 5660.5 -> 5.85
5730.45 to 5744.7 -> 6.65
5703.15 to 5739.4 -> 6.35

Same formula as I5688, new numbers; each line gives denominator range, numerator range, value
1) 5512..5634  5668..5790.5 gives 1.10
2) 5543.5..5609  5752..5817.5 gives 1.10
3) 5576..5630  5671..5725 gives 1.09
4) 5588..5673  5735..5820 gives 1.10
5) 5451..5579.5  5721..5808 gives 1.04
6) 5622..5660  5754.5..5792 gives 1.10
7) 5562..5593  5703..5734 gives 1.08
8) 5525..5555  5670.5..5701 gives 1.07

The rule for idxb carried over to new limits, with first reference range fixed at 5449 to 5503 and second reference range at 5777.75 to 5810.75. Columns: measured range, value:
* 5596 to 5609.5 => 0.14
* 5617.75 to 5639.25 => 0.11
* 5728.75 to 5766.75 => 0.00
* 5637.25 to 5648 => 0.11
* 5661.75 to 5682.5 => 0.04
